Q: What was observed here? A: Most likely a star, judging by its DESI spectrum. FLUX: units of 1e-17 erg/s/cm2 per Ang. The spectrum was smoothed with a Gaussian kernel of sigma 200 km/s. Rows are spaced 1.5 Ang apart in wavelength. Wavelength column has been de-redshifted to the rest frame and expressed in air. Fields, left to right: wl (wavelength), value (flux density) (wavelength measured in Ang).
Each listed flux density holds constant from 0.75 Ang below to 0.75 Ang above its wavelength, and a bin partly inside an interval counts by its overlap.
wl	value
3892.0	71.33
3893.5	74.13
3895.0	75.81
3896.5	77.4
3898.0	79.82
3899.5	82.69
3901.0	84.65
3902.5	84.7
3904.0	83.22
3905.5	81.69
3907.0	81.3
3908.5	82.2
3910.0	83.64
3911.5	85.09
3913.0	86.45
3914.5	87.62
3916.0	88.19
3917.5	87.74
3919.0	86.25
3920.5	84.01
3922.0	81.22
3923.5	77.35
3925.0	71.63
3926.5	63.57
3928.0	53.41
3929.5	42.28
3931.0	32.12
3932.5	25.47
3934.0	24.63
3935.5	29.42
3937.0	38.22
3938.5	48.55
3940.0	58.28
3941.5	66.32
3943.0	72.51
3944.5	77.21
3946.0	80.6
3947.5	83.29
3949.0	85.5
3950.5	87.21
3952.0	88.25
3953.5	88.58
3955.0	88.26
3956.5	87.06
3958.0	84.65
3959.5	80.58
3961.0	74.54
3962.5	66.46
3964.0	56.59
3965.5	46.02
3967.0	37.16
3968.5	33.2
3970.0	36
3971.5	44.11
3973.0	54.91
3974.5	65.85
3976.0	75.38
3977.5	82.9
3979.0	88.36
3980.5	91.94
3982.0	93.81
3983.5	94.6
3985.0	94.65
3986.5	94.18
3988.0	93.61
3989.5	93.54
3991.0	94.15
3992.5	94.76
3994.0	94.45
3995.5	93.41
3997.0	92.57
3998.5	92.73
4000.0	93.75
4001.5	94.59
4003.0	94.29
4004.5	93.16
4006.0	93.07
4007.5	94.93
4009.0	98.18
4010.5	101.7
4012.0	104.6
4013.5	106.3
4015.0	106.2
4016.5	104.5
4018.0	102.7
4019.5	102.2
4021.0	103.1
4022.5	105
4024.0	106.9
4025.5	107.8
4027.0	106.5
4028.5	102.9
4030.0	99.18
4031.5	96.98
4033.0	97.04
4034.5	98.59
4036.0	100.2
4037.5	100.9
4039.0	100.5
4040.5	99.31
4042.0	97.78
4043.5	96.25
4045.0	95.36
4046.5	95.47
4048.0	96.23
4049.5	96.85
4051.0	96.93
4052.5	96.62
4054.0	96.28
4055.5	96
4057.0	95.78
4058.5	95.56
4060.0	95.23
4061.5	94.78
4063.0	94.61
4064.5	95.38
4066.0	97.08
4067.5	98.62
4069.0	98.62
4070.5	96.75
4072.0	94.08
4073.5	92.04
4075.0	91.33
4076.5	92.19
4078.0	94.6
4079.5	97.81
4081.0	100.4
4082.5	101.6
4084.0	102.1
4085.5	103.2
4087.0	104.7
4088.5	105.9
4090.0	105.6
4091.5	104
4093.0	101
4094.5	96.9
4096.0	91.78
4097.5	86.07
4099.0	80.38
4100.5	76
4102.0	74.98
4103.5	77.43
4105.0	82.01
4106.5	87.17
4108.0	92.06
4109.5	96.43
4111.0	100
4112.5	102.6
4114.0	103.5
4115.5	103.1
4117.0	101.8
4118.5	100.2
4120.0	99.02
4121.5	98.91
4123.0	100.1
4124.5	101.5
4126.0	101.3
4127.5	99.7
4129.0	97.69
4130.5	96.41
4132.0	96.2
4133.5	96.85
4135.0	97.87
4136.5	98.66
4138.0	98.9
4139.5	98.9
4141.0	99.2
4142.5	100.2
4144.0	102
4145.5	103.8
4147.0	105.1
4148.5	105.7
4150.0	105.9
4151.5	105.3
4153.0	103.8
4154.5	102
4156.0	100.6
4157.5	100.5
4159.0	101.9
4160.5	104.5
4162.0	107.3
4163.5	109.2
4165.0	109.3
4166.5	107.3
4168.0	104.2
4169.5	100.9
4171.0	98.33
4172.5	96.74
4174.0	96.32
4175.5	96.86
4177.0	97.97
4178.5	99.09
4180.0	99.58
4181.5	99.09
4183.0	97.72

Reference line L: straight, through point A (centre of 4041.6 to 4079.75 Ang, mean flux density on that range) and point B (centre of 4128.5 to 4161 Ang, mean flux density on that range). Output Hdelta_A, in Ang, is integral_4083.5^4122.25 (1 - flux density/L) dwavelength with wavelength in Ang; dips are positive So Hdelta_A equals 1.22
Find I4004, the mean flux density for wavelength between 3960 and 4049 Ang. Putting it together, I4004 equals 89.4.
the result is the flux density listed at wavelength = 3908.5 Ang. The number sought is 82.2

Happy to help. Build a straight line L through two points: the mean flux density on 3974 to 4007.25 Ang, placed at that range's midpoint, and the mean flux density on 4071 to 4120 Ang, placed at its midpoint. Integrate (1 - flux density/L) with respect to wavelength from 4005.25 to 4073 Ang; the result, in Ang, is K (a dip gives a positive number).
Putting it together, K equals -4.4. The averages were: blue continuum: 91.1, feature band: 99.1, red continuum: 95.2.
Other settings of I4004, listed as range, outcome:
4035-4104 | 95.8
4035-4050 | 97.9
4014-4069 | 99.2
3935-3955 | 70.7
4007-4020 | 103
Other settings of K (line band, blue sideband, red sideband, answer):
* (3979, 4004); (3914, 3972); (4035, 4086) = -4.91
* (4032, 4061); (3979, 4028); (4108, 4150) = 0.45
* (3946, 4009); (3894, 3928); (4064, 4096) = 4.97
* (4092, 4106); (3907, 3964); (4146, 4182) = 1.18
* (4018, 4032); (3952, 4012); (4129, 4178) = -2.72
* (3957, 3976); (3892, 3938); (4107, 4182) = 4.76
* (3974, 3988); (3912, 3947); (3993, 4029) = -0.15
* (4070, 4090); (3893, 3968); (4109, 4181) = -1.39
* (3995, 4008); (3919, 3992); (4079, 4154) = -2.71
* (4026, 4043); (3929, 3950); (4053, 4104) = -3.65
